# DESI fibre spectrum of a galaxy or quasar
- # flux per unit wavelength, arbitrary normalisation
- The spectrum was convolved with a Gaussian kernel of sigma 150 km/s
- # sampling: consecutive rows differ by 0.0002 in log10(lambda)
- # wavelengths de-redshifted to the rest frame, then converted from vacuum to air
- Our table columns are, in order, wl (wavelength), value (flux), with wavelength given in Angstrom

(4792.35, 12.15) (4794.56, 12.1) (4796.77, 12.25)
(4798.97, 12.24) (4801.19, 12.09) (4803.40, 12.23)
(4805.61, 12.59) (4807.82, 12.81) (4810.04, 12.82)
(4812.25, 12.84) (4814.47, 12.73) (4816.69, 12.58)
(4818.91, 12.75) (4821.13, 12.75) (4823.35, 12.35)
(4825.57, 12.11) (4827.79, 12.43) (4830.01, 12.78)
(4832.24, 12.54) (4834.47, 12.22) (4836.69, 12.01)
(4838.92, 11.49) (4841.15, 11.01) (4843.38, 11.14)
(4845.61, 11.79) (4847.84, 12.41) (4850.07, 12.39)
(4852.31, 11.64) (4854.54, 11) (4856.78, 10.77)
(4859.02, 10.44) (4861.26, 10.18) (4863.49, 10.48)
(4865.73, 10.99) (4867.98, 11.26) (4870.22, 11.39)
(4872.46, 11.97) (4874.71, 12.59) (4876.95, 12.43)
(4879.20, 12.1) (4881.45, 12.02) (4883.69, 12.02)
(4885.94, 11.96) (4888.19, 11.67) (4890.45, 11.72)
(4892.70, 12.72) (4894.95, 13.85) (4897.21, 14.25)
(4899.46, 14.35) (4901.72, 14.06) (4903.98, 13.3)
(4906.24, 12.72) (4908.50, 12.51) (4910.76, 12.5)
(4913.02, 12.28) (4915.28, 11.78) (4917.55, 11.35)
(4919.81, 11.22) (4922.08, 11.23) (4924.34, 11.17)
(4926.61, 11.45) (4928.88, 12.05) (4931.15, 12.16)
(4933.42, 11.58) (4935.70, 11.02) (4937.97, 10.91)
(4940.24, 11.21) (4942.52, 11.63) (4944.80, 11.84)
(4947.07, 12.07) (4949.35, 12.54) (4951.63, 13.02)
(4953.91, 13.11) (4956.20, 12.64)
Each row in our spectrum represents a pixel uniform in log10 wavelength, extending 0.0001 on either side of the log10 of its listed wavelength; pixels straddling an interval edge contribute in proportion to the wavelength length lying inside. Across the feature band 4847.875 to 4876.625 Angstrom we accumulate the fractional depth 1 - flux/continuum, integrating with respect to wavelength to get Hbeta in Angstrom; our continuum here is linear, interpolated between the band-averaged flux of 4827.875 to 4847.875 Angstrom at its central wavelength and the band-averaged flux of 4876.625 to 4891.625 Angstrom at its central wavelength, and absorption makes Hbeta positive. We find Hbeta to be 1.48 Angstrom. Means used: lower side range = 11.9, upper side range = 12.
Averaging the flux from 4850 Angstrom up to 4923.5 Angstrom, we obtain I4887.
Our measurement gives 12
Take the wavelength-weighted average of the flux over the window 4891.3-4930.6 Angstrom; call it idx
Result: 12.5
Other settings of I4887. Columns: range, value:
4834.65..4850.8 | 11.8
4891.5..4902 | 13.8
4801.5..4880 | 11.9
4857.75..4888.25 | 11.5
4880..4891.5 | 11.9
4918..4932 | 11.5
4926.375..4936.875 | 11.7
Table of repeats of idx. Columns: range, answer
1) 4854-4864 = 10.6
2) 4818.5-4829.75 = 12.5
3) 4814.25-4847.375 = 12.2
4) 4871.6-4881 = 12.3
